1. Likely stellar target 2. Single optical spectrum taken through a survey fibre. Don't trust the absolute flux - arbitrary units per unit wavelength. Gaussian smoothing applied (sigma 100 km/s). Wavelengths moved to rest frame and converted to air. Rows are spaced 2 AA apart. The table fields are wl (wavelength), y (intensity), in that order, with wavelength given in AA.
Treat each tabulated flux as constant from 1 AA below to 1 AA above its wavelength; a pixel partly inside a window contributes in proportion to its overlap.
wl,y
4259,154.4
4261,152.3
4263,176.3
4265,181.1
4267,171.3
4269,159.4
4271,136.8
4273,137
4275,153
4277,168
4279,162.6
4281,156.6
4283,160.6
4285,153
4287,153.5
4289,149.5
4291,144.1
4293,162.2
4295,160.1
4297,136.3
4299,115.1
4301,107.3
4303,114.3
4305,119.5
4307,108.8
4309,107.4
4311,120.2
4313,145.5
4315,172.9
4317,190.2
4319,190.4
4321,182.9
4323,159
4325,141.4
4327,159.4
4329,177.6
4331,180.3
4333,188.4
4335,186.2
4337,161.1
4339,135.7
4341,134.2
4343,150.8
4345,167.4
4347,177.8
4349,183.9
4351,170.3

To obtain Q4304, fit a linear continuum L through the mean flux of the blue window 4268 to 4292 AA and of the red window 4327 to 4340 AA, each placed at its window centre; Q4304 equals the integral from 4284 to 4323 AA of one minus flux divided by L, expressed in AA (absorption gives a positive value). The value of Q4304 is 4.0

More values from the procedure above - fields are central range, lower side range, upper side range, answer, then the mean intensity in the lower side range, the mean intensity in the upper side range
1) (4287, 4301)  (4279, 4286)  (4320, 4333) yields 1.6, 158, 168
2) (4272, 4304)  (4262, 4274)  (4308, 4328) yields 2.7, 160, 157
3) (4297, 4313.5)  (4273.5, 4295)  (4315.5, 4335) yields 4.8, 156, 175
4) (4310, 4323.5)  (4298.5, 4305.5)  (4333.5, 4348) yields -3.5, 114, 160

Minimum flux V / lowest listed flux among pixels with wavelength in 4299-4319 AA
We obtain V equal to 107.3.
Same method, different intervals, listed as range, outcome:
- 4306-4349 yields 107.4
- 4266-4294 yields 136.8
